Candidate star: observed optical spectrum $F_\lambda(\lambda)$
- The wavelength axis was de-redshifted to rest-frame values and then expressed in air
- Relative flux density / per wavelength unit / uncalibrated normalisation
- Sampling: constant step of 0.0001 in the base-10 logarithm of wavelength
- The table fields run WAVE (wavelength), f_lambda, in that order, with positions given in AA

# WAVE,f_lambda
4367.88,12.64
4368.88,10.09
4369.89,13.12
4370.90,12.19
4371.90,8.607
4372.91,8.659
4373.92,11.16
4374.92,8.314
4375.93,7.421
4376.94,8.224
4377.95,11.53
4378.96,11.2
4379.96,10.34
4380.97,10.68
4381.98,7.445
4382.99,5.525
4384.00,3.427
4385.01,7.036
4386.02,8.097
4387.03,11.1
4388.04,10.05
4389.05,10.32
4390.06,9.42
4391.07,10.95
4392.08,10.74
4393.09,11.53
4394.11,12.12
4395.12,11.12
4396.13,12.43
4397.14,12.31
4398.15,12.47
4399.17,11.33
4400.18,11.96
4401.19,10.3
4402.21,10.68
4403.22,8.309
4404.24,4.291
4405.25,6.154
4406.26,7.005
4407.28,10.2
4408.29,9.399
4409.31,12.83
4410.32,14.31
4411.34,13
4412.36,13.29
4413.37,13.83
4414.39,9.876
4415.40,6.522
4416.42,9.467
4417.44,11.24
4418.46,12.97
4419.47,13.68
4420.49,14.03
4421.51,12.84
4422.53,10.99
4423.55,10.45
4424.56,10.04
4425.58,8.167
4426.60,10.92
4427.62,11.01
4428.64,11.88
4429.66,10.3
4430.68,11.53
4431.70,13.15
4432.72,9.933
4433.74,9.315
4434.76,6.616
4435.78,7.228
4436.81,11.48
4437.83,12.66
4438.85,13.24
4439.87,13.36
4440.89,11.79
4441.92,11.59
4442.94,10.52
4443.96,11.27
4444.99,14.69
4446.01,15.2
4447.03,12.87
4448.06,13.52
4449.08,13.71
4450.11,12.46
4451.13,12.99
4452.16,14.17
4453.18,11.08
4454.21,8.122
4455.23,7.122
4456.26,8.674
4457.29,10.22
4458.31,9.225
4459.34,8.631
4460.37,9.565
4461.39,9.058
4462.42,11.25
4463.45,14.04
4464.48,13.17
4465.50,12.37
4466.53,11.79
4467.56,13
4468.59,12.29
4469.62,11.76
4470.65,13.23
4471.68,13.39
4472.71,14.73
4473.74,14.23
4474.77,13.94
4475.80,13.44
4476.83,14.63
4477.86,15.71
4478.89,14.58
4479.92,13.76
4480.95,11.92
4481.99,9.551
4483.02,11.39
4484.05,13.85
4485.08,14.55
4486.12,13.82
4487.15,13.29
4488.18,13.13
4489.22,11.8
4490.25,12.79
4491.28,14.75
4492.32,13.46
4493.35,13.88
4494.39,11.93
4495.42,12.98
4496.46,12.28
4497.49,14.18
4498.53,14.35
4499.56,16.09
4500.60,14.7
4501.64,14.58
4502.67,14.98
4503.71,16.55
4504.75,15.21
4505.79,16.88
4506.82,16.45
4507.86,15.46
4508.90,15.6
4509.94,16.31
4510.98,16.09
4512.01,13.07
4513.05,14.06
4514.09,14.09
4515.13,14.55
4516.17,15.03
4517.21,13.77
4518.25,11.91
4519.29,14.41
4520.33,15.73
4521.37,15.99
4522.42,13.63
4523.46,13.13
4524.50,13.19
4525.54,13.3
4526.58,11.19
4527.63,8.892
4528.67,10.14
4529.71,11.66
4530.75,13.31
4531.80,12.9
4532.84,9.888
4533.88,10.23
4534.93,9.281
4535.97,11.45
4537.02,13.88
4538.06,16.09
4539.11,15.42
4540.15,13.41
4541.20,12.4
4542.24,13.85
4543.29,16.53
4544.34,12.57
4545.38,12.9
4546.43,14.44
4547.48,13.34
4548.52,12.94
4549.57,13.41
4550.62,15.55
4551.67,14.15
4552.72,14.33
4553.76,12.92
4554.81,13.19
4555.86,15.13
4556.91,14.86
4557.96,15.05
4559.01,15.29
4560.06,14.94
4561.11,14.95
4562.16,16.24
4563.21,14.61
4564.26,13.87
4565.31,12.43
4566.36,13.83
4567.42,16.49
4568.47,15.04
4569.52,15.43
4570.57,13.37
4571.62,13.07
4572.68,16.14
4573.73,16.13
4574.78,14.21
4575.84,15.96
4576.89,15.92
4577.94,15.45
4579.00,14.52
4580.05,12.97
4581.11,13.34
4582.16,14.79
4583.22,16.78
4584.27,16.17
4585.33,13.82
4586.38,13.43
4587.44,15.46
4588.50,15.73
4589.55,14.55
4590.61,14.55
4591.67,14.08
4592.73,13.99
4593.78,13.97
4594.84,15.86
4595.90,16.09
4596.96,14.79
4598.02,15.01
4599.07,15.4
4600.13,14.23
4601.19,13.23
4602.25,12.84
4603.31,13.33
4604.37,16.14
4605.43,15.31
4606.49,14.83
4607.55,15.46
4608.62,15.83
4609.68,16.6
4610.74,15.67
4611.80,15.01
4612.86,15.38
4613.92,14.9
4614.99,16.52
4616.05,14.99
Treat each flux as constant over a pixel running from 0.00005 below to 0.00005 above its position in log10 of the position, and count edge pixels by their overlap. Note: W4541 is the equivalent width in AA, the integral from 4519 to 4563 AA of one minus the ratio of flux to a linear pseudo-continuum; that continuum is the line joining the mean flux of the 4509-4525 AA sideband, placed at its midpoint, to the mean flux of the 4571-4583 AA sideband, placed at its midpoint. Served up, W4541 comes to 3.2 AA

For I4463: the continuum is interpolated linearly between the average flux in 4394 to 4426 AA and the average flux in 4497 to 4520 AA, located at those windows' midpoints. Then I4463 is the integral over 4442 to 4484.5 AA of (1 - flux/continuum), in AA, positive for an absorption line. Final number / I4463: 2.7 AA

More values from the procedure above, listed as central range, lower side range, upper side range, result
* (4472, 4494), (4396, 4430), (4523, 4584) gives -2.1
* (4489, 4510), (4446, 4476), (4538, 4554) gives -2.7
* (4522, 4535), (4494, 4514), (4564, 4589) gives 2.8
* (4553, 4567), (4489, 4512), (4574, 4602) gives 0.3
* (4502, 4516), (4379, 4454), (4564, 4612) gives -2.5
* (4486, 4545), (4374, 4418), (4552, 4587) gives -2.2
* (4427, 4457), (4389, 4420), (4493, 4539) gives 0.9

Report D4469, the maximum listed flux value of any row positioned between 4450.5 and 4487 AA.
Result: 15.71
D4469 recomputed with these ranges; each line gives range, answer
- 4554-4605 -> 16.78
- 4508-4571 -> 16.53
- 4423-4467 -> 15.2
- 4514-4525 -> 15.99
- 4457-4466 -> 14.04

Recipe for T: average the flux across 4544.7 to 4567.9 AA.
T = 14.3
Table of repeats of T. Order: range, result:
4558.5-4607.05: 14.8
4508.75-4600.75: 14.1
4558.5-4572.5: 14.6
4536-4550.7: 13.9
